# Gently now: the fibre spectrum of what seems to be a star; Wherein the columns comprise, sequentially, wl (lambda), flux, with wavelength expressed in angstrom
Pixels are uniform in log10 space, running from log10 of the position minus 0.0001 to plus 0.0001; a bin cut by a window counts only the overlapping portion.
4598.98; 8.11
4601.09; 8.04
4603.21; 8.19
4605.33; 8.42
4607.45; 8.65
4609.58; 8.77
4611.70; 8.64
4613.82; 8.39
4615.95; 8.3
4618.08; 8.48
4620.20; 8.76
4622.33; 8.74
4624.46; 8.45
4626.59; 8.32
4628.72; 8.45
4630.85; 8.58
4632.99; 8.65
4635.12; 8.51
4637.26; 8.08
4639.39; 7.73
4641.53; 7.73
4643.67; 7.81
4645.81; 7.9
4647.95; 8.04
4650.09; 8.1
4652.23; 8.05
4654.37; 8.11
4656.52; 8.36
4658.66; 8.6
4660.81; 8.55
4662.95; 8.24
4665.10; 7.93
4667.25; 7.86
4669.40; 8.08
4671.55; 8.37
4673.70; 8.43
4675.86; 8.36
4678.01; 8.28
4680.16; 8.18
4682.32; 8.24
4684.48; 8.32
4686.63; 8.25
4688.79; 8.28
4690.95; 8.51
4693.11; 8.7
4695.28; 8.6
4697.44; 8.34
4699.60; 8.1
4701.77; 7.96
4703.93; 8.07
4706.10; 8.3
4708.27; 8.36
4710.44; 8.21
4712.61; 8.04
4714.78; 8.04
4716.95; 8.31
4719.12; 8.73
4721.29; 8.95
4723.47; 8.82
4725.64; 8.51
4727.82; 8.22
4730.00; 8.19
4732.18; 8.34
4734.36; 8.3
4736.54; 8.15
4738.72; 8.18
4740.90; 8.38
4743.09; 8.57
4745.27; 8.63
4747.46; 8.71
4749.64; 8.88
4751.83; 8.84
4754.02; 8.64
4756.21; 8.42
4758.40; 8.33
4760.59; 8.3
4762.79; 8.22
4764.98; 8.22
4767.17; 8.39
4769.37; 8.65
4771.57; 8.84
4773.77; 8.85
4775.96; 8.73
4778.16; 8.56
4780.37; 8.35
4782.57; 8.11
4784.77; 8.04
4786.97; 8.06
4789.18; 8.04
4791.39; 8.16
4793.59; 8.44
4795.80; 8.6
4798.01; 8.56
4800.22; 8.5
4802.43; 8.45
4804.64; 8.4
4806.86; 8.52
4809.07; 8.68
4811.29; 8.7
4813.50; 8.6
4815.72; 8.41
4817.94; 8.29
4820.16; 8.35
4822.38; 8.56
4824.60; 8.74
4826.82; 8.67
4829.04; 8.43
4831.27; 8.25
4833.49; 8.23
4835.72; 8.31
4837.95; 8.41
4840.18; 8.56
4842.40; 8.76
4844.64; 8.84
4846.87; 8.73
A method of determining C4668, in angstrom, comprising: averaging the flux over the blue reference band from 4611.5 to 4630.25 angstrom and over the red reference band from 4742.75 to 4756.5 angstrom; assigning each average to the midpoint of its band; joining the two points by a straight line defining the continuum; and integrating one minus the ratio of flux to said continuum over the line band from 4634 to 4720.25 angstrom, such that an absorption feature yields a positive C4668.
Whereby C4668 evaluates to 3.69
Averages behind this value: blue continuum 8.5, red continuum 8.69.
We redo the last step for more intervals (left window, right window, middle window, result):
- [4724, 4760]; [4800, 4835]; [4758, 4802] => 0.4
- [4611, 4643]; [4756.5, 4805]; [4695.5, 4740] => 0.4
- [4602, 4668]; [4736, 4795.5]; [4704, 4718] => 0.3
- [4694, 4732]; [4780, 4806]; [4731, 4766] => -0.5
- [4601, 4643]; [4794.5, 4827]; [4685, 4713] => 0.5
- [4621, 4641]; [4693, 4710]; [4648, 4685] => 0.4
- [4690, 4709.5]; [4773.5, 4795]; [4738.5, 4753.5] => -0.5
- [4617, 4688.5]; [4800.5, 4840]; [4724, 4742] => 0.1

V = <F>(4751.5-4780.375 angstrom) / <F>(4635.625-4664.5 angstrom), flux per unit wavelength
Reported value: 1.05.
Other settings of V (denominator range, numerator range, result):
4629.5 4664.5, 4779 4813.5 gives 1.02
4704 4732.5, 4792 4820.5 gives 1.01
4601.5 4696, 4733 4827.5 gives 1.02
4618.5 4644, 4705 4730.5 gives 1.01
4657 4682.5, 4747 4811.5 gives 1.02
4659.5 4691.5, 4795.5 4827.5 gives 1.03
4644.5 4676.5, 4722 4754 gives 1.04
